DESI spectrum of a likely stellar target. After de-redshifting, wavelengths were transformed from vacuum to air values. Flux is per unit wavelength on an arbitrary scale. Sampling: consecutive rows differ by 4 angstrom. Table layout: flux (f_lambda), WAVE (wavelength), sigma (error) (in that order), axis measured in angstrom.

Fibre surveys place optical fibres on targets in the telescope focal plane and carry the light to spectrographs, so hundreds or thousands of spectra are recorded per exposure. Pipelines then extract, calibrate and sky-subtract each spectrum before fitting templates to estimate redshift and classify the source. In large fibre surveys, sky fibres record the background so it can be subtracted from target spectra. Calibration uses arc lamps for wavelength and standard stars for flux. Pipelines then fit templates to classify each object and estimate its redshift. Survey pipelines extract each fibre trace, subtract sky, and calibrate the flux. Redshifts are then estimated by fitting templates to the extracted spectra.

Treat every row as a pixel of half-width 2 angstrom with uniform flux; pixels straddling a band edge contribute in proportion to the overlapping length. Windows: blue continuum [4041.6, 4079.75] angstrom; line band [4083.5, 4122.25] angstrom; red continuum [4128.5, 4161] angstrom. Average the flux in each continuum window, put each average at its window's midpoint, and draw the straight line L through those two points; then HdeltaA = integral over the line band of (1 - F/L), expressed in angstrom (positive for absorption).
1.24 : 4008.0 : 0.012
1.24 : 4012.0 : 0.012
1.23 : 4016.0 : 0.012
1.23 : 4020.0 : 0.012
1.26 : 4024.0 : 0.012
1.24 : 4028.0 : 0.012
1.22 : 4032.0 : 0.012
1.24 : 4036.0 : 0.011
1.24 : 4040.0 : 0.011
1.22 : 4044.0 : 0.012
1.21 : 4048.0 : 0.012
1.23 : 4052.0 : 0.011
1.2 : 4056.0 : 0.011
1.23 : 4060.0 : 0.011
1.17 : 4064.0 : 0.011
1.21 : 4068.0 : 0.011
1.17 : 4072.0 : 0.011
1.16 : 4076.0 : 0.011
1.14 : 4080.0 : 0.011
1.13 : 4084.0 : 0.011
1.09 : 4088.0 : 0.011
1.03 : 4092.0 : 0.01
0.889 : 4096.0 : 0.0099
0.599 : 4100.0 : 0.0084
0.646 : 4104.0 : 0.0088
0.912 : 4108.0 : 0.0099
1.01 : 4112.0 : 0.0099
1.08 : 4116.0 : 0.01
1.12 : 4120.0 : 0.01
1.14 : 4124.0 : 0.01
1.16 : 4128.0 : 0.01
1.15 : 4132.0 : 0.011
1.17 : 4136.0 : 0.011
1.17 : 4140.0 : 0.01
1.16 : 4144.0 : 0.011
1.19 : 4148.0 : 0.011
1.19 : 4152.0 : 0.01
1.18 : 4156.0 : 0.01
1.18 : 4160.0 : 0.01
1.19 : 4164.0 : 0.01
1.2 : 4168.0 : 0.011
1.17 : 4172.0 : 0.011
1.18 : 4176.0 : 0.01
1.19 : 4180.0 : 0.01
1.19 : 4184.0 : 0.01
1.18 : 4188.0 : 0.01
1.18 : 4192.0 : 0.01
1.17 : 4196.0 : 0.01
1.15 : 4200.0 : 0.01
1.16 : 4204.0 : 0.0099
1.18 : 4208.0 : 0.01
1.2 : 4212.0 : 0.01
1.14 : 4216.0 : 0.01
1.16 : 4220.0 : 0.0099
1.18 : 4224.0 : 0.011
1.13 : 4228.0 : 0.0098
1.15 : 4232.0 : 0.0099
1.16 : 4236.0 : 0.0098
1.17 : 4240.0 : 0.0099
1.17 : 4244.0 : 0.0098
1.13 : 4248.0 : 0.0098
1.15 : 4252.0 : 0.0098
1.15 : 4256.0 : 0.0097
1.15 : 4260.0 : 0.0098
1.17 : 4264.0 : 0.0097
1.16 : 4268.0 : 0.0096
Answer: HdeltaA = 7.9 angstrom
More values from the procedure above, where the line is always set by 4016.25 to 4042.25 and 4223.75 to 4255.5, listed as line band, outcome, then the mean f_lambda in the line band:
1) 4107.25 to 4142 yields 2.6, 1.11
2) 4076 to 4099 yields 3.2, 1.04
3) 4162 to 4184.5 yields -0.1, 1.19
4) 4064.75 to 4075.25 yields 0.3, 1.18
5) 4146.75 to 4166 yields 0.0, 1.19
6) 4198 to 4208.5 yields 0.1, 1.16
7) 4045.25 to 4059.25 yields 0.2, 1.22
